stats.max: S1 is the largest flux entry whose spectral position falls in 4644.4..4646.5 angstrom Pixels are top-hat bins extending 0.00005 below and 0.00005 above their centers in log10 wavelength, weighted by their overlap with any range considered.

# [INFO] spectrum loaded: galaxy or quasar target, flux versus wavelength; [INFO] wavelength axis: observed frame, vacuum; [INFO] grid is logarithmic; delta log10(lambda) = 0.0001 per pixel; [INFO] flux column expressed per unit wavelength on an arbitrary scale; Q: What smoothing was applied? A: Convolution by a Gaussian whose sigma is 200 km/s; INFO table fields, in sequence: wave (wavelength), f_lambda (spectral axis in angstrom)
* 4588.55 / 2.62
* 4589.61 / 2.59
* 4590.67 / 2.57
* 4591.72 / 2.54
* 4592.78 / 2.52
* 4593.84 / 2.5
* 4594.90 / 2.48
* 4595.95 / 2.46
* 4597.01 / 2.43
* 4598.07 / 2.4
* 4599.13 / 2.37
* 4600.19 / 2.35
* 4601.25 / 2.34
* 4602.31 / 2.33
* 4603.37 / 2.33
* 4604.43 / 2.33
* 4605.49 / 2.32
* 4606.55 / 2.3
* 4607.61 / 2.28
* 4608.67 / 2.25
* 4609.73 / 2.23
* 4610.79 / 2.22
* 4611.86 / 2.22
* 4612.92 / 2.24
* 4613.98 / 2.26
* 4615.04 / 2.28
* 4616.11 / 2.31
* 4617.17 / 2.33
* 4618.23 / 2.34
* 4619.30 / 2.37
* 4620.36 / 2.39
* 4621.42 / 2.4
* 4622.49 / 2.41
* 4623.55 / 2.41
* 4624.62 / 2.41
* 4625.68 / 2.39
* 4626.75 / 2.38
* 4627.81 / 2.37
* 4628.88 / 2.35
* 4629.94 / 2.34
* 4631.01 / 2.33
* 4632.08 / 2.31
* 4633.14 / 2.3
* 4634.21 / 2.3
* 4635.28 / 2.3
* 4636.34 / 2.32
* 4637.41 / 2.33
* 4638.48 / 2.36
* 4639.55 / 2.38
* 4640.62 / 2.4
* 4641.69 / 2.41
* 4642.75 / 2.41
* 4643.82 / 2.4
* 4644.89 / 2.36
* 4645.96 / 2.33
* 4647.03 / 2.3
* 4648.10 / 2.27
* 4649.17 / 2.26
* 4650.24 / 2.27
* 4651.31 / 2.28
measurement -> 2.36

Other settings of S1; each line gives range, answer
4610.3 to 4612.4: 2.22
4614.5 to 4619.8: 2.37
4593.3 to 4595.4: 2.5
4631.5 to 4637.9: 2.33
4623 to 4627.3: 2.41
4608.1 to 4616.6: 2.31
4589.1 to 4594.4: 2.59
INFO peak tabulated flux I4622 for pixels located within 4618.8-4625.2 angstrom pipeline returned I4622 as 2.41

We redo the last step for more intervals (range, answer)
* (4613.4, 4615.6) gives 2.28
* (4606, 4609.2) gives 2.3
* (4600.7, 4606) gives 2.34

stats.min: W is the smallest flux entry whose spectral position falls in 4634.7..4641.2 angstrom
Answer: 2.3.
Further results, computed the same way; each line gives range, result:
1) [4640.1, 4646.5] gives 2.33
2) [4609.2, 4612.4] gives 2.22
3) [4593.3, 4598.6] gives 2.4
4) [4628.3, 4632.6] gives 2.31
